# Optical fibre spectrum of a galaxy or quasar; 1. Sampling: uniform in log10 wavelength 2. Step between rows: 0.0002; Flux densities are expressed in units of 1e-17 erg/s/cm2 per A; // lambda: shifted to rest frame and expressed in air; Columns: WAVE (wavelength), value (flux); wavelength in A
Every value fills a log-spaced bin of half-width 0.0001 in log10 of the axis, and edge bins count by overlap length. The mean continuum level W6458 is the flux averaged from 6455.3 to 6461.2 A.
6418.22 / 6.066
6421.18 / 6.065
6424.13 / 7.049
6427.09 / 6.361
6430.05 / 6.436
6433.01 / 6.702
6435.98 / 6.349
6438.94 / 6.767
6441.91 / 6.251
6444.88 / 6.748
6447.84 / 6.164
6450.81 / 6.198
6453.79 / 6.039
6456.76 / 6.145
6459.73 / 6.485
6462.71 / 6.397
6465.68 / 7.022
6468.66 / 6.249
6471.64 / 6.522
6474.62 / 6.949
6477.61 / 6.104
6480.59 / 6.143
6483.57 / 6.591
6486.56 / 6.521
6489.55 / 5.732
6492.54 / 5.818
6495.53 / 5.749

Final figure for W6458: 6.32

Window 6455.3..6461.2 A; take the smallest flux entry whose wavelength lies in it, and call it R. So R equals 6.145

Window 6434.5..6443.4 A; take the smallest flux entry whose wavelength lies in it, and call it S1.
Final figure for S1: 6.251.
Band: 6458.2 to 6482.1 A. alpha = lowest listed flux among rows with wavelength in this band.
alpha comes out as 6.104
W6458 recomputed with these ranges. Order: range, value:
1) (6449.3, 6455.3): 6.11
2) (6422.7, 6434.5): 6.63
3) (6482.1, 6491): 6.28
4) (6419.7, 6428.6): 6.5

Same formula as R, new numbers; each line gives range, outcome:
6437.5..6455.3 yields 6.039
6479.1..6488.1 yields 6.143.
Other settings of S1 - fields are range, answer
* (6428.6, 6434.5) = 6.436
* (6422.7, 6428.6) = 6.361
